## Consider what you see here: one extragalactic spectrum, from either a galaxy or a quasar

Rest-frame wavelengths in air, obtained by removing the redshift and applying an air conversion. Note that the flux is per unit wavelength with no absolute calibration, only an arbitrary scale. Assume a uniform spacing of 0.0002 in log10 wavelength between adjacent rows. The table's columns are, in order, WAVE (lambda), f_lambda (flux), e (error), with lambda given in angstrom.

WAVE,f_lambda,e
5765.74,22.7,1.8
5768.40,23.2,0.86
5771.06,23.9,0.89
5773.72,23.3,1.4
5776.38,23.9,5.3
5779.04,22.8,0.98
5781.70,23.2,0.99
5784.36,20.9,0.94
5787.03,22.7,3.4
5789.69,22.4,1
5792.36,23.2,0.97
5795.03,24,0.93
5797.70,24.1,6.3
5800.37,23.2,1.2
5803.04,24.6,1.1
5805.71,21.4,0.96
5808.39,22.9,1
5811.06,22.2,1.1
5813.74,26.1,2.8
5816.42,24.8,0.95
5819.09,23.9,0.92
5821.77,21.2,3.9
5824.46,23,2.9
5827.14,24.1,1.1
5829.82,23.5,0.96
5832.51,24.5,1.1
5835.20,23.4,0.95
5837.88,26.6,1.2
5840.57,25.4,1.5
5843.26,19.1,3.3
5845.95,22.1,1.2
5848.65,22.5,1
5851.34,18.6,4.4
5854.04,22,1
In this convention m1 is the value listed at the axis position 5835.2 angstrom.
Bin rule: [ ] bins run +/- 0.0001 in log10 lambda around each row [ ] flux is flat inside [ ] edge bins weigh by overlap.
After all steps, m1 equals 23.4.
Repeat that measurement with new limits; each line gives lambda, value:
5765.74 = 22.7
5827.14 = 24.1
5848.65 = 22.5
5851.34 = 18.6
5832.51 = 24.5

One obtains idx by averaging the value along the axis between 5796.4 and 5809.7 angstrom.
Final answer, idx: 23.2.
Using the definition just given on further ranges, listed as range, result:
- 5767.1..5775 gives 23.5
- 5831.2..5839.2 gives 24.8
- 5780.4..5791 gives 22.3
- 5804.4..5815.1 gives 23.1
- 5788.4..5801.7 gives 23.4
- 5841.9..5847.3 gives 20.6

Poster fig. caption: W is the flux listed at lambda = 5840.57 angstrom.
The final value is 25.4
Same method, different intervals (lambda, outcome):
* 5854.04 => 22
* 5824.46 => 23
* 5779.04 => 22.8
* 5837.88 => 26.6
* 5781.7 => 23.2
